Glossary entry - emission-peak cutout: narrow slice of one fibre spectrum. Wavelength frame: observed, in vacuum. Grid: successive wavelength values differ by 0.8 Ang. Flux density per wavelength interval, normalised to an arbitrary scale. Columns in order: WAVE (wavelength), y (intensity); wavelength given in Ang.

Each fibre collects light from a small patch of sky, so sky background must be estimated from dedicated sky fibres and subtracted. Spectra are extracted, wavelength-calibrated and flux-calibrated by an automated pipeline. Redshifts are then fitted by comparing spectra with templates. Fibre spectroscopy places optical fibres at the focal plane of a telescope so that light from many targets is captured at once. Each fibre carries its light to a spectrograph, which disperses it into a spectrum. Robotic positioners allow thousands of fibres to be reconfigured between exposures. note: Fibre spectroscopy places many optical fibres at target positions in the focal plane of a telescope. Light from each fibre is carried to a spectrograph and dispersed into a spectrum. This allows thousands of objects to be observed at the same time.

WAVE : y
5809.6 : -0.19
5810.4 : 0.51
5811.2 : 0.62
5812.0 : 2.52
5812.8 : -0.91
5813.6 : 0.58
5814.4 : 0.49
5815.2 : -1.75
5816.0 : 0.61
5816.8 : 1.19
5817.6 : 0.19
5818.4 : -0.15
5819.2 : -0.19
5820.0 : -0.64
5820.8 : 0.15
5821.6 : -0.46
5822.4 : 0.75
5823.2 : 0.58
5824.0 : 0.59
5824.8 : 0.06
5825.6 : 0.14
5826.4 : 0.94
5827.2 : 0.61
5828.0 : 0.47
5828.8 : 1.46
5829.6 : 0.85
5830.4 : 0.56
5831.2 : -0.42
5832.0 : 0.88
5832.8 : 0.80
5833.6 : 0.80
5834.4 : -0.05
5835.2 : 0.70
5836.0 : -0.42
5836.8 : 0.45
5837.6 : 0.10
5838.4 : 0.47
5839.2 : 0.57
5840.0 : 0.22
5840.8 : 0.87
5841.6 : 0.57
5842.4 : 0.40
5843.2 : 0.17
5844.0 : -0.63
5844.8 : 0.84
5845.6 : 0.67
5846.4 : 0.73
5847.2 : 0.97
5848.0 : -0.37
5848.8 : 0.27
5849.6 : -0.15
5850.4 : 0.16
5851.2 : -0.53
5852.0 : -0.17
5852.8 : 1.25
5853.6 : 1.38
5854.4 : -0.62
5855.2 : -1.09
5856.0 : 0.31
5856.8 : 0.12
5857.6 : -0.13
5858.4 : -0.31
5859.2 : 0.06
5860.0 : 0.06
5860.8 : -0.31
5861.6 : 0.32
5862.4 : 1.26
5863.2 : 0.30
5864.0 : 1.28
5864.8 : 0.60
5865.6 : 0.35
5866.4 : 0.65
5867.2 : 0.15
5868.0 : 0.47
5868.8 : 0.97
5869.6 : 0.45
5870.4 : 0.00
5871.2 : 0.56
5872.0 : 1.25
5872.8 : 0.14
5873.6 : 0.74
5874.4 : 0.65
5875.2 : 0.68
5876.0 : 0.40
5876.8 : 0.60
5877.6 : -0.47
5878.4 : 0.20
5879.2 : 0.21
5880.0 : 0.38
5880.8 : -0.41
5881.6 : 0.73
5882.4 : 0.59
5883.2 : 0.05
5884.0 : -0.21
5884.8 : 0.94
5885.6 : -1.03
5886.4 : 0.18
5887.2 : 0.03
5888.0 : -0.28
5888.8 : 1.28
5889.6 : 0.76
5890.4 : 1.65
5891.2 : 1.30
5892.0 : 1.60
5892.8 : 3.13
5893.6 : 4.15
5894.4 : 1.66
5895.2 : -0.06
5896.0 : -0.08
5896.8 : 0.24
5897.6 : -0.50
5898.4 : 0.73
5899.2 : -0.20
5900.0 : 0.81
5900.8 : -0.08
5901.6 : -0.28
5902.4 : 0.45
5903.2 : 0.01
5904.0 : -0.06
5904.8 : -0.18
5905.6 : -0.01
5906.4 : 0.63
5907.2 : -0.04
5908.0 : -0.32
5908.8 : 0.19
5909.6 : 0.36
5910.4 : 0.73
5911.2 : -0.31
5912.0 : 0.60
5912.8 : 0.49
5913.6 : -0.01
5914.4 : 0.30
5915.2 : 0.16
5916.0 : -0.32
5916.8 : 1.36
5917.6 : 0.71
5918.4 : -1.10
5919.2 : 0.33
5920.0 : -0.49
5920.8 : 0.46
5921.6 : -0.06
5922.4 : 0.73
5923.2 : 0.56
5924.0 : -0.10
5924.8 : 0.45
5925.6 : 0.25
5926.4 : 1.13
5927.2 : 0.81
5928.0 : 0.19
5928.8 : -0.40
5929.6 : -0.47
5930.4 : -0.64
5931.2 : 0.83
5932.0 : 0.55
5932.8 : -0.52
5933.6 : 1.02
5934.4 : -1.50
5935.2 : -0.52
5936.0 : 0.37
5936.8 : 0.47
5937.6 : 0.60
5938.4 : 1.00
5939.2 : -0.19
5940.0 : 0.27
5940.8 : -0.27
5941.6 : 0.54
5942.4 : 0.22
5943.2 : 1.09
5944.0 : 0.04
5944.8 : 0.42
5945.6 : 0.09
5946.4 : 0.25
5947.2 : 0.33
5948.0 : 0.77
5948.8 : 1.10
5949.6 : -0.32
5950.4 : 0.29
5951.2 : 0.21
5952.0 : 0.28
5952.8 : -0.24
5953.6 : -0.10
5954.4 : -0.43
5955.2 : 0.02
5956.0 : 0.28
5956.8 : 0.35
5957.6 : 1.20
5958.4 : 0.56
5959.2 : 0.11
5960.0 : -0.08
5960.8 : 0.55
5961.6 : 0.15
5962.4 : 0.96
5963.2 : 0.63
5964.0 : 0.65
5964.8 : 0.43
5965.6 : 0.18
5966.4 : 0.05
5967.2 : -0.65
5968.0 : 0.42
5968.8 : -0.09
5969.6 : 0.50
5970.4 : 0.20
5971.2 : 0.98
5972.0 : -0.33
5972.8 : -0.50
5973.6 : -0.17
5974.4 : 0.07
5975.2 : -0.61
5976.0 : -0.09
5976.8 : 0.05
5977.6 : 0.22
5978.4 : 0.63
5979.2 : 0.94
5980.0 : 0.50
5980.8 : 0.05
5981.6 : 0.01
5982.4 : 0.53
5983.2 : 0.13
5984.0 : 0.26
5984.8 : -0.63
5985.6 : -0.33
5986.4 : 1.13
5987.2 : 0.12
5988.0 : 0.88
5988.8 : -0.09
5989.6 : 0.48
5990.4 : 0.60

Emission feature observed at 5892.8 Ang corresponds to H-beta 4861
